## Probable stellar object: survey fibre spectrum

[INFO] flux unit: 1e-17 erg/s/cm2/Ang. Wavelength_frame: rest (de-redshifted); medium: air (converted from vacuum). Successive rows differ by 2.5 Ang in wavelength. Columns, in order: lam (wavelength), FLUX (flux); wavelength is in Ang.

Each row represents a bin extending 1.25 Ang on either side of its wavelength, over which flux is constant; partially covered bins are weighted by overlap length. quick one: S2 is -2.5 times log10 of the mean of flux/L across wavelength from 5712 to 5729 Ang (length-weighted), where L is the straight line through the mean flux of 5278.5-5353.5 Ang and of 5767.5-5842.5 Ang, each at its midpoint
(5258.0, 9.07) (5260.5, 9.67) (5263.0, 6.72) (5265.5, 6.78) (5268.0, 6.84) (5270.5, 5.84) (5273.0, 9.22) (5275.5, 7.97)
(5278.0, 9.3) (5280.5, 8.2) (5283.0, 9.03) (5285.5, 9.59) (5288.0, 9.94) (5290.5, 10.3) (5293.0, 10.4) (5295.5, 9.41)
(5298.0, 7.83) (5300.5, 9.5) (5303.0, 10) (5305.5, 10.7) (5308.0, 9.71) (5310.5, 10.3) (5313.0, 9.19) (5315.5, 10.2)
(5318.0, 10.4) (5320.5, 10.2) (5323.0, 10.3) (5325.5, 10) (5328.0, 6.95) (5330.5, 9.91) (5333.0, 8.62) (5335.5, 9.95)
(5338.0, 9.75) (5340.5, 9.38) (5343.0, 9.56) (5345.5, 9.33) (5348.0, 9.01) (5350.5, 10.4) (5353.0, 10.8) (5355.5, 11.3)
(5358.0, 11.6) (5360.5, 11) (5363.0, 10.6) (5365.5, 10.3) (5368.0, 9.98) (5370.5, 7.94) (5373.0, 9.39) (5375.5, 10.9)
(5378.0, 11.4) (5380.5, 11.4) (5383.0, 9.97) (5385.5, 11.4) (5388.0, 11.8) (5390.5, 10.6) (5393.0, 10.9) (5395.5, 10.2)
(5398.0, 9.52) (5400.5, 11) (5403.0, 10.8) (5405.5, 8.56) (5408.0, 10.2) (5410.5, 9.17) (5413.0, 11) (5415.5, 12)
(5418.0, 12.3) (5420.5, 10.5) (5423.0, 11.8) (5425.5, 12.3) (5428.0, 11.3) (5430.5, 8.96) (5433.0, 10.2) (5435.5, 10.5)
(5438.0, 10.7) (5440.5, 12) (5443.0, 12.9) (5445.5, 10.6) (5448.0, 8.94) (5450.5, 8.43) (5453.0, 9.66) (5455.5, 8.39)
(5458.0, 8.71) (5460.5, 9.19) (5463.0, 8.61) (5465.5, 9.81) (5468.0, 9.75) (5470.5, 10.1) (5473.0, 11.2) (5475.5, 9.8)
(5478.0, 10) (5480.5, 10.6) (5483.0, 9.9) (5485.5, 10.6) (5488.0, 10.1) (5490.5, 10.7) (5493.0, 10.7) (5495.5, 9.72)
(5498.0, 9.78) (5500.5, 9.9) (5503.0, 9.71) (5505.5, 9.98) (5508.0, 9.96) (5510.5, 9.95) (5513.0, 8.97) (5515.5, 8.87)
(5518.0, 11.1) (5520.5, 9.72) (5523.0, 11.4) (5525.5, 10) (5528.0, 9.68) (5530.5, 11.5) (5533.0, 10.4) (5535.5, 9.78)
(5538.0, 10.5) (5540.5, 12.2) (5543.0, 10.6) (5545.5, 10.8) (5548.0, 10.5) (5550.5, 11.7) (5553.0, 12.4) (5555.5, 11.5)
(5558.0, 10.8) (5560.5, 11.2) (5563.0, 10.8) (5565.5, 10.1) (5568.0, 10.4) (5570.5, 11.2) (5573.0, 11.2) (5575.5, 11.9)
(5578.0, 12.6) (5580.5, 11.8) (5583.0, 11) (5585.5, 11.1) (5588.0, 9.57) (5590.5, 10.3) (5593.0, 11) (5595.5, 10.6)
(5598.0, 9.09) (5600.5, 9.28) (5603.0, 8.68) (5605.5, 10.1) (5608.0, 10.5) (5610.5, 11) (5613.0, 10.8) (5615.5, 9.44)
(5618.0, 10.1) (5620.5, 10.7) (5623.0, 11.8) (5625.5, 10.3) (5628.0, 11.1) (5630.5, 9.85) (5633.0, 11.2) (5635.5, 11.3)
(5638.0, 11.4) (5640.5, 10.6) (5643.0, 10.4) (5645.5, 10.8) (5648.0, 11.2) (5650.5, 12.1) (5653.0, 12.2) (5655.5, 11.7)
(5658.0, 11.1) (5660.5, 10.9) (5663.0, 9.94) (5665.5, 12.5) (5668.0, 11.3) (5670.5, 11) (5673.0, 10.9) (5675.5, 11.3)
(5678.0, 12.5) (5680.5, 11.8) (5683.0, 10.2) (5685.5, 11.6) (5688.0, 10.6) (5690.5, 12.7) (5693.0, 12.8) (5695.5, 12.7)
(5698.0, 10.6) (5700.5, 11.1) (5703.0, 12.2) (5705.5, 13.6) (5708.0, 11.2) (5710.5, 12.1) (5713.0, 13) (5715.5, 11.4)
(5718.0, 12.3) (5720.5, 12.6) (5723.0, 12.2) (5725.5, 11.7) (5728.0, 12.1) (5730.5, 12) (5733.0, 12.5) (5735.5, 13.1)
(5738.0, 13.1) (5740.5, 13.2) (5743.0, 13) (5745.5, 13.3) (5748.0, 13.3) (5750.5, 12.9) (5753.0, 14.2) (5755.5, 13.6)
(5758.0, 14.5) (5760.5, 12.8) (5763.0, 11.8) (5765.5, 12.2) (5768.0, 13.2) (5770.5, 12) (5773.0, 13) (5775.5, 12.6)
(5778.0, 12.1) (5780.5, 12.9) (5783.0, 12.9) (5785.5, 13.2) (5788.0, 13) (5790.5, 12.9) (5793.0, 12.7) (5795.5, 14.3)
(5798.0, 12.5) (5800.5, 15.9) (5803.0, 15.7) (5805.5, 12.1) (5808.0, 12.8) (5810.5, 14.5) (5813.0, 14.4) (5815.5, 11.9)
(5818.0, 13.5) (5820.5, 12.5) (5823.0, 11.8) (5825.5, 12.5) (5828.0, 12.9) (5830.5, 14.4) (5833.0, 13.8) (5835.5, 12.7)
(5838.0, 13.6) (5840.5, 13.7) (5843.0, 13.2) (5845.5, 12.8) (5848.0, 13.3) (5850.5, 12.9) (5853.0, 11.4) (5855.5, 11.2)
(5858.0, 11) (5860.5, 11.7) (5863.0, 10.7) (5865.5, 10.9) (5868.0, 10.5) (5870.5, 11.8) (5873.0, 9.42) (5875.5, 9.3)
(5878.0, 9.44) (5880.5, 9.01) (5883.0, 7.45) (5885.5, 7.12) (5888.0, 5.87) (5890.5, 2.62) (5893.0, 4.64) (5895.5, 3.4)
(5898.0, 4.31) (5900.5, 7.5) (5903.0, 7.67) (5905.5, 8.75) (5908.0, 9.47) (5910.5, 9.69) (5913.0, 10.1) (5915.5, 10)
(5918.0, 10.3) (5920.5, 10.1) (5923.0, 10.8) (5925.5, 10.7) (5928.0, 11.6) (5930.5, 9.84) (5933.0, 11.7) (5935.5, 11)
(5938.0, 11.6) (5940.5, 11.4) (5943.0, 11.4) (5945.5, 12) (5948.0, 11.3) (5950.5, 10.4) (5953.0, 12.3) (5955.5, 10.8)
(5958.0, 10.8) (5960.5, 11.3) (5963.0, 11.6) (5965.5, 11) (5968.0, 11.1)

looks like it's 0.04 mag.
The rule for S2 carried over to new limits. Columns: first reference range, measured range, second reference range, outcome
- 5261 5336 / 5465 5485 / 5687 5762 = 0.038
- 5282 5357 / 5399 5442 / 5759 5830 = -0.035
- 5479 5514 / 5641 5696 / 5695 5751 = 0.037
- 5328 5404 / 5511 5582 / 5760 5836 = 0.058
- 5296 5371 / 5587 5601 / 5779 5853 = 0.167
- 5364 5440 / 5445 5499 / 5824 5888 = 0.098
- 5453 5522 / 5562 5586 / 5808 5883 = -0.085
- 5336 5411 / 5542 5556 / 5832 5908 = -0.119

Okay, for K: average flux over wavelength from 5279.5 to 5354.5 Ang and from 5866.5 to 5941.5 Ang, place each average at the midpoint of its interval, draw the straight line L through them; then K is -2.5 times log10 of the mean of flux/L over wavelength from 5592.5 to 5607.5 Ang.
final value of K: -0.055 mag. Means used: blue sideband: 9.64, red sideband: 8.9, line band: 9.77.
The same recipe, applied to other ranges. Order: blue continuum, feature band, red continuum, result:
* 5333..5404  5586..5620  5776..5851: 0.178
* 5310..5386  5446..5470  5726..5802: 0.184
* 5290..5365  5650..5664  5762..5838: 0.076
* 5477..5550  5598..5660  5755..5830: 0.073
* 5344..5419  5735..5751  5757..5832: -0.030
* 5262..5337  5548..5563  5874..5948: -0.248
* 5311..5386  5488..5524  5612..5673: 0.054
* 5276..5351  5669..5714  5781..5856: 0.046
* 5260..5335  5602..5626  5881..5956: -0.136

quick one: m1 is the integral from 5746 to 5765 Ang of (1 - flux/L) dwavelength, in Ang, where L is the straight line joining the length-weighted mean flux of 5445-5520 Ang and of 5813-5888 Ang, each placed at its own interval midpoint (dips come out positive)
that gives -3.7 Ang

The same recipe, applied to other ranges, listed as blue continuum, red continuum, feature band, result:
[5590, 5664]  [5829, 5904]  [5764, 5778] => -3.18 Ang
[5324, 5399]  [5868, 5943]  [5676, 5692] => -3.67 Ang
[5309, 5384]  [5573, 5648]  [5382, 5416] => -1.18 Ang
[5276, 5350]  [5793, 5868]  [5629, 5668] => 1.84 Ang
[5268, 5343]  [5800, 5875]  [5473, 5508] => 1.07 Ang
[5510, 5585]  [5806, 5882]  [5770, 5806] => -4.15 Ang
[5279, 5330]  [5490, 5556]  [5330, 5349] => 0.62 Ang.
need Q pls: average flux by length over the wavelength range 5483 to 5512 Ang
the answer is 10.1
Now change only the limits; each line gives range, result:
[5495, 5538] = 10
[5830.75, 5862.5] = 12.6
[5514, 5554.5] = 10.7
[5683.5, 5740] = 12.1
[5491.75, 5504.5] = 9.96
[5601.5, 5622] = 10.2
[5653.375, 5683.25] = 11.3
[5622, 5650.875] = 11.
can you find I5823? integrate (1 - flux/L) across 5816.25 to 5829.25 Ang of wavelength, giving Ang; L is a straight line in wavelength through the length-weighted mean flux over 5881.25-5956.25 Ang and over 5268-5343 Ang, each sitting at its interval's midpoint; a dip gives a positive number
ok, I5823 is -4.8 Ang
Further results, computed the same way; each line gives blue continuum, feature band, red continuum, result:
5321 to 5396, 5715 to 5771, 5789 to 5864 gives -1.28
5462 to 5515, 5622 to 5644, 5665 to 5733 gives 0.76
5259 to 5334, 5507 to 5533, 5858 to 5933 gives -3.22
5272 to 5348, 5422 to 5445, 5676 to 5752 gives -1.83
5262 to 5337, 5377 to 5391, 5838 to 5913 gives -2.98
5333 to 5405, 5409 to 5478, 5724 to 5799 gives 3.03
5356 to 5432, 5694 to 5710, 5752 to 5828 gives 0.83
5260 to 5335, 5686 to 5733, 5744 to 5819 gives 2.07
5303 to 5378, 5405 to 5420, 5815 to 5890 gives -0.73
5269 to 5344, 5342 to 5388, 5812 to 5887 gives -3.66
